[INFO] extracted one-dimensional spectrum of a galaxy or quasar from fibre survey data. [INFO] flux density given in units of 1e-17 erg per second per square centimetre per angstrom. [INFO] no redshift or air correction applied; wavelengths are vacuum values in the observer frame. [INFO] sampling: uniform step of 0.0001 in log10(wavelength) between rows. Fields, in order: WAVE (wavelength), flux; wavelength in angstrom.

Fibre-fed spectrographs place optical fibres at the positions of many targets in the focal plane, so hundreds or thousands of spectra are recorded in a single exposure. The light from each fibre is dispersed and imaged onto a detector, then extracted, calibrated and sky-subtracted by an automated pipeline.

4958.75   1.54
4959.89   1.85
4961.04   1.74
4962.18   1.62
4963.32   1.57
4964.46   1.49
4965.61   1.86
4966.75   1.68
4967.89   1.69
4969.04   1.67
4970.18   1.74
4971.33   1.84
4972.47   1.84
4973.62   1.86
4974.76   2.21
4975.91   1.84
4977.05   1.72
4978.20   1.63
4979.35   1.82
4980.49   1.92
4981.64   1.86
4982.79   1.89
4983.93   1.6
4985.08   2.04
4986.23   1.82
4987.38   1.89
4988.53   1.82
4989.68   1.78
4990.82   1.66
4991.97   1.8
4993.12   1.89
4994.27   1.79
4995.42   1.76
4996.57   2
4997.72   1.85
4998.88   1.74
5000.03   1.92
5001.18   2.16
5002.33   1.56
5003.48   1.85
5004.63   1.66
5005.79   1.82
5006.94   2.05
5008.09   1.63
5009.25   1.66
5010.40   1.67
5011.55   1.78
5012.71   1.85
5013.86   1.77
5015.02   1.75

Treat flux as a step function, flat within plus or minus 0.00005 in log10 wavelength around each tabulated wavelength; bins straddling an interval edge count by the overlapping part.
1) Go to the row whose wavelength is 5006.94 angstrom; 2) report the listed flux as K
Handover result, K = 2.05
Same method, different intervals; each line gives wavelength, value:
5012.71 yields 1.85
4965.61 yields 1.86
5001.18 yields 2.16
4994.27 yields 1.79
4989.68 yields 1.78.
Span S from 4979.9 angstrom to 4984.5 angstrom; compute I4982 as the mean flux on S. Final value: 1.82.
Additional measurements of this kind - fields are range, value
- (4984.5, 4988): 1.91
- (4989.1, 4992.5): 1.75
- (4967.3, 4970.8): 1.7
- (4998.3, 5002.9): 1.85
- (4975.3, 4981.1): 1.79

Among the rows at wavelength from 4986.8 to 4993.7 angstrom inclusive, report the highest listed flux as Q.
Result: 1.89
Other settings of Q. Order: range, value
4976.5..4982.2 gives 1.92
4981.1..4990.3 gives 2.04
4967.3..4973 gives 1.84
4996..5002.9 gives 2.16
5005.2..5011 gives 2.05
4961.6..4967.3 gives 1.86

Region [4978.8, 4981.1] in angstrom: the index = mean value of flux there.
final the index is 1.87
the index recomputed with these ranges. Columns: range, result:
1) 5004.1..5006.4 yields 1.74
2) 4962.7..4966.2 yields 1.64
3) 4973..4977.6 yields 1.91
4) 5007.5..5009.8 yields 1.65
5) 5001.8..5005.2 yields 1.69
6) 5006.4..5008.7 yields 1.83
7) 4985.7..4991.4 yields 1.8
